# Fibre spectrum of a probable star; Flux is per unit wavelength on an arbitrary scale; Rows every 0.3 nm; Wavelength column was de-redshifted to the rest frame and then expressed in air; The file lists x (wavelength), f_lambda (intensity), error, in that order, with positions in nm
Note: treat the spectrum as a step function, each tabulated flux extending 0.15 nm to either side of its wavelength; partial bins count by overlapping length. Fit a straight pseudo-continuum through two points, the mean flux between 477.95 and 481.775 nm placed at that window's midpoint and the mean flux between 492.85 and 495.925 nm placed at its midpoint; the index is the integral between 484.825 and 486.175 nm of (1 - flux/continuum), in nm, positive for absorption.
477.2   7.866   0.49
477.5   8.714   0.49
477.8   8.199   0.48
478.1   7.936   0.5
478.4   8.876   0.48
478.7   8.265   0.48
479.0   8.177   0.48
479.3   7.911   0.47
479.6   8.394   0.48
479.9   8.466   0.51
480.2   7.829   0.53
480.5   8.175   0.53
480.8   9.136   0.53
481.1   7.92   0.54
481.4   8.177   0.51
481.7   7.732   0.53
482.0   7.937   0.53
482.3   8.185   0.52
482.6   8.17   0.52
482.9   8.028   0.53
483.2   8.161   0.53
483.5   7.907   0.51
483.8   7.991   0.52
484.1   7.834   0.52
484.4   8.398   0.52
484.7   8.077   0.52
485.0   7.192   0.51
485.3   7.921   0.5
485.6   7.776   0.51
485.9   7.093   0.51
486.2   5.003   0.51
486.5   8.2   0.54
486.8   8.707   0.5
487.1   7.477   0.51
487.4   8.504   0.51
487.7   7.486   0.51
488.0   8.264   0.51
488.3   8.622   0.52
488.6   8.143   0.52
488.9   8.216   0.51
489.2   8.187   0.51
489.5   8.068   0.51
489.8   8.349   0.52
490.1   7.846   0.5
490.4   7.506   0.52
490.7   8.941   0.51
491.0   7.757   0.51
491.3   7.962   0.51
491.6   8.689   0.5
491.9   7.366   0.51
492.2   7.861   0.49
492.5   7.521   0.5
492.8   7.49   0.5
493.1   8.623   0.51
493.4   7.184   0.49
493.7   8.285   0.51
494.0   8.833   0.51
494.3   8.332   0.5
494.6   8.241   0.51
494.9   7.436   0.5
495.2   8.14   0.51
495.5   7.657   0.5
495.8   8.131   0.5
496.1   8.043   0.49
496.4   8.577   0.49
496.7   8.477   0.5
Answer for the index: 0.15 nm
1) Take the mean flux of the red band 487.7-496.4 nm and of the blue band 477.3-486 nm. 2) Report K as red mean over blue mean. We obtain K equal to 1.00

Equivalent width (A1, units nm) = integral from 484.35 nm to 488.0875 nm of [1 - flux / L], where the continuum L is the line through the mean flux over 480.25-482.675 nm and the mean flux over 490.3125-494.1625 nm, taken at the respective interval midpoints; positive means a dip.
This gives 0.20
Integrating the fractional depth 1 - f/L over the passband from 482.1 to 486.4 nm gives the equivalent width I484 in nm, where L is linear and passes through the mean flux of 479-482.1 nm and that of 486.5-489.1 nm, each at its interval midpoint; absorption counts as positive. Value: 0.25 nm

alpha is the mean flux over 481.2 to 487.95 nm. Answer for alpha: 7.82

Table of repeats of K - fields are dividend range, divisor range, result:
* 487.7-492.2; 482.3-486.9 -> 1.04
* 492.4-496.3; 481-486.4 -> 1.03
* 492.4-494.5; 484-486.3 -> 1.08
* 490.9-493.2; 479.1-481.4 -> 0.96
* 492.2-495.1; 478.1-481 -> 0.96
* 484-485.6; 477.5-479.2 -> 0.95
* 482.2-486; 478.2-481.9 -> 0.96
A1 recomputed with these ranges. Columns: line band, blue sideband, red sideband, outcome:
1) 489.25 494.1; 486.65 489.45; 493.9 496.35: 0.08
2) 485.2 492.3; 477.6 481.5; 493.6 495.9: 0.23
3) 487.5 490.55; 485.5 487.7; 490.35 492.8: -0.14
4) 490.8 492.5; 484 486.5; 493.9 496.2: -0.01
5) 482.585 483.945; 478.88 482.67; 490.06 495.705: 0.02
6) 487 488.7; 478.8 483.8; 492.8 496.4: 0.00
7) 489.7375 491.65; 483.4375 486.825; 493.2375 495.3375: -0.05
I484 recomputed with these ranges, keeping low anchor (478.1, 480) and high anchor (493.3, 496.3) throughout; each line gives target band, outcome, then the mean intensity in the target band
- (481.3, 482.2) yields 0.03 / 7.95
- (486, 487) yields 0.11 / 7.3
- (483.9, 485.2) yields 0.05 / 7.88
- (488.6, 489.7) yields 0.00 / 8.16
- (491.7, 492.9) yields 0.07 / 7.61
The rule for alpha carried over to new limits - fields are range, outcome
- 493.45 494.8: 8.29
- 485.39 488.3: 7.67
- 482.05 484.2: 8.04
